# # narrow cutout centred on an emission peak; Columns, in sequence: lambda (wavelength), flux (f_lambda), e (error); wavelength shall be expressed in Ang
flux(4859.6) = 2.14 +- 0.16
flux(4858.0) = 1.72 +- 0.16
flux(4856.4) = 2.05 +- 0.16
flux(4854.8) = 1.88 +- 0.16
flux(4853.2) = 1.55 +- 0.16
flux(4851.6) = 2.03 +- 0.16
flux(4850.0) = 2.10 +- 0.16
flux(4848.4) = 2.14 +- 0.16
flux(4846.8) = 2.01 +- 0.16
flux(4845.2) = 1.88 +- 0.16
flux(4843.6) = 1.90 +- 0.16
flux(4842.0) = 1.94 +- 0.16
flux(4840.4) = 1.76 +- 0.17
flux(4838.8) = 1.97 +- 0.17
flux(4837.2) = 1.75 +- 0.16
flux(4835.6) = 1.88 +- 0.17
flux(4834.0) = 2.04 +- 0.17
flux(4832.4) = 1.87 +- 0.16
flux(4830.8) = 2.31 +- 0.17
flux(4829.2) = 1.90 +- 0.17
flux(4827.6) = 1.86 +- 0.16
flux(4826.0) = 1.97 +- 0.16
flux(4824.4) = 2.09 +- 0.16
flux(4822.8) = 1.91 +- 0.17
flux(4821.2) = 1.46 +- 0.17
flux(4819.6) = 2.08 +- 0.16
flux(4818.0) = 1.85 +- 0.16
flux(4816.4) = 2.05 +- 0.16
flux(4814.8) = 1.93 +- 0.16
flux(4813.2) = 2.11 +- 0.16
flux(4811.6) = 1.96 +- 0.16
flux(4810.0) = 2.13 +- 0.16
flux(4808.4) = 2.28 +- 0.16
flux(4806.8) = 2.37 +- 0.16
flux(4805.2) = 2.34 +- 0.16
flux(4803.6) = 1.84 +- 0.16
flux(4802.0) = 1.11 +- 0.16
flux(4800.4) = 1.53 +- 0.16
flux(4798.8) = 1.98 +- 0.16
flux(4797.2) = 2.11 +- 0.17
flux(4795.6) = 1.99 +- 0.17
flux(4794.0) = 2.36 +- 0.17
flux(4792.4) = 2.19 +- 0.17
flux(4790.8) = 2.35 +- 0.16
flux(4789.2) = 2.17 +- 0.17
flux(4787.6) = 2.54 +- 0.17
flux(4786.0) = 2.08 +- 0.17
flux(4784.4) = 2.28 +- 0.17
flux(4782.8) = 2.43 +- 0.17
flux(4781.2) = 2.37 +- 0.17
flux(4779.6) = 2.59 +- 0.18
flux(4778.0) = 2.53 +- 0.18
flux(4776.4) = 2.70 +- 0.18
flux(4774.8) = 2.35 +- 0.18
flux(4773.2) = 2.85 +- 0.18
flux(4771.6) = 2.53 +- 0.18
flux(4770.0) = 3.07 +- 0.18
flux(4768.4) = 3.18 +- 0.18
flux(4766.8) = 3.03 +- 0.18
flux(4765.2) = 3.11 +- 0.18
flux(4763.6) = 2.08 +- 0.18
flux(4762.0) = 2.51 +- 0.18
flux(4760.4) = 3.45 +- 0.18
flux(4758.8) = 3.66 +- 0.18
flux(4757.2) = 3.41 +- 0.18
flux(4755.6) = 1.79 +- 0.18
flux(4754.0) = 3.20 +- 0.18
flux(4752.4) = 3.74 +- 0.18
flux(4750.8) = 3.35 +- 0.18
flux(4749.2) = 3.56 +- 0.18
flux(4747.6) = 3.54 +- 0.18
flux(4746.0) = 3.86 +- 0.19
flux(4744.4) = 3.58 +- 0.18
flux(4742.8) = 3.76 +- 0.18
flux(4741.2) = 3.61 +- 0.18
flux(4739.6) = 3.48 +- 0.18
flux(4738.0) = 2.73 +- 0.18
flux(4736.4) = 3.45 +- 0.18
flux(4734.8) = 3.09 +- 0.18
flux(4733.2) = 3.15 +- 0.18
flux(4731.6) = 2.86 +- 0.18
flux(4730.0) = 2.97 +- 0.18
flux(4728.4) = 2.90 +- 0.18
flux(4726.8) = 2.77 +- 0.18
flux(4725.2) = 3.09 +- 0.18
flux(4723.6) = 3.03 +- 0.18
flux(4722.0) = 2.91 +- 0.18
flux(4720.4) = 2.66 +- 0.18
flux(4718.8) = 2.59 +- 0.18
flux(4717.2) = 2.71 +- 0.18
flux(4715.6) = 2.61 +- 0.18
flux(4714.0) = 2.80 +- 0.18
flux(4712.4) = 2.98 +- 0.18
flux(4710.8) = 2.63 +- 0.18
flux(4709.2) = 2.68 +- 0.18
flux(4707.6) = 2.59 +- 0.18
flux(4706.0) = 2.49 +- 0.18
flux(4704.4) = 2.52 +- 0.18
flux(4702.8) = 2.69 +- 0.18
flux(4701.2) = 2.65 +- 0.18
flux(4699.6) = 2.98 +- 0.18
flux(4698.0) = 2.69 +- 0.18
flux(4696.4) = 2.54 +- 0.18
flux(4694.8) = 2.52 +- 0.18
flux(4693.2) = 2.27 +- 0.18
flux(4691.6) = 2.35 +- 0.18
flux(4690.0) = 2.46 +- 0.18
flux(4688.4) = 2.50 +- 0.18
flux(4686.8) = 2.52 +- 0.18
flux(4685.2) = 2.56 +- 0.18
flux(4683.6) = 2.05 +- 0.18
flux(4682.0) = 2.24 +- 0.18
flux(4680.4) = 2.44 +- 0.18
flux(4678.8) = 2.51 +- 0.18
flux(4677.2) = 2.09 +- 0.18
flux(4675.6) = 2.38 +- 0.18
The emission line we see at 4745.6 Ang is C IV 1549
